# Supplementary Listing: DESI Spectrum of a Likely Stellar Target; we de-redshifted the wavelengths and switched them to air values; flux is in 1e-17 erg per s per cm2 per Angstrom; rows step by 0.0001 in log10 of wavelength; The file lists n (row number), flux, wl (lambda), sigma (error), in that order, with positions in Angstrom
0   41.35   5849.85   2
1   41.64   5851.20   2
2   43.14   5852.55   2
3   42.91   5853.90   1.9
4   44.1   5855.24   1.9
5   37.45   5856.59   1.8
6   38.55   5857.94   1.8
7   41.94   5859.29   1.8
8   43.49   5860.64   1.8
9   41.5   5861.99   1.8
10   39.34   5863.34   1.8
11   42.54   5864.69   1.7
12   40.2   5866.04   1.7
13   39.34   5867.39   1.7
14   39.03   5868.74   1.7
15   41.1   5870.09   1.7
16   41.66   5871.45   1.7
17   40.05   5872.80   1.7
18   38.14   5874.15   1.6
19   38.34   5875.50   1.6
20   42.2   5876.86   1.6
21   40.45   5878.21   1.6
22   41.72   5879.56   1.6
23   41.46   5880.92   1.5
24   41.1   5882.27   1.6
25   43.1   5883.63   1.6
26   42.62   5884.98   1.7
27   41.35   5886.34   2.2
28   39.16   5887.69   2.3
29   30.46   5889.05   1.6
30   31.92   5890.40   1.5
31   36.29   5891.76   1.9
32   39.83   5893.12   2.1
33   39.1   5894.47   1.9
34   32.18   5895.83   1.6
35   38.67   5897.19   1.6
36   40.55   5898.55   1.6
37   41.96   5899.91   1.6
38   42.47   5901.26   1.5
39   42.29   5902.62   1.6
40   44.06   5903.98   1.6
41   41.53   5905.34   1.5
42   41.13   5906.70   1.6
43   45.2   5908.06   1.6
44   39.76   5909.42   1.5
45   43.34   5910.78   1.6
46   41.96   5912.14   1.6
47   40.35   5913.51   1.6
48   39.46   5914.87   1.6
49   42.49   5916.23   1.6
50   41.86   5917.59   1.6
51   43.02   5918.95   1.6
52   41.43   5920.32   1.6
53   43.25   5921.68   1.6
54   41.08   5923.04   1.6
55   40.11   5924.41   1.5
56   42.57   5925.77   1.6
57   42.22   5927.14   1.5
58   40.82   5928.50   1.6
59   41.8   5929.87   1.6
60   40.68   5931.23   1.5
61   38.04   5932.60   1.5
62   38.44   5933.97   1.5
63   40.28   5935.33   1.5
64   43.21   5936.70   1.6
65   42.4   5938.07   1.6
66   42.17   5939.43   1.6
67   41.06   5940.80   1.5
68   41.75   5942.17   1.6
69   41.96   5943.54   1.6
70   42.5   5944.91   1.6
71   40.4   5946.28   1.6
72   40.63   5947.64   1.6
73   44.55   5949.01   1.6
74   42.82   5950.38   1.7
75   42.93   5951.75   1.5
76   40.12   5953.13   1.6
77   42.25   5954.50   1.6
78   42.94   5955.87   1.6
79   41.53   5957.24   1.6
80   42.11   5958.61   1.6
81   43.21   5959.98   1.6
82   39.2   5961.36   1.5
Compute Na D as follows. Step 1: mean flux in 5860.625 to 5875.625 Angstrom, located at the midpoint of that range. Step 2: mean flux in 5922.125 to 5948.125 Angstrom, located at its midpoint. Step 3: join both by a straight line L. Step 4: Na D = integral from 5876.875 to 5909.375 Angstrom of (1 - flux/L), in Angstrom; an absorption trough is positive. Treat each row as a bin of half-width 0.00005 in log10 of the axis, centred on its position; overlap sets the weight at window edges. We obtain 0.5 Angstrom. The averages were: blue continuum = 40.3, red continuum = 41.2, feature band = 40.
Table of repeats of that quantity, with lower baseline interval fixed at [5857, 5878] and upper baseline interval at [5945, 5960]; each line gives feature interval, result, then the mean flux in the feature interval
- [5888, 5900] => 1.3 Angstrom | 36.6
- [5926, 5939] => 0.2 Angstrom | 41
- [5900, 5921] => -0.4 Angstrom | 42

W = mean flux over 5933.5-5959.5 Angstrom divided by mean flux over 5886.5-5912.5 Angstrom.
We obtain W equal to 1.1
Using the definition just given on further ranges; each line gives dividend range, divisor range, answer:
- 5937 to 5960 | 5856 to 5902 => 1.06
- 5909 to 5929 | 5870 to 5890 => 1.04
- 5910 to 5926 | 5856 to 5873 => 1.03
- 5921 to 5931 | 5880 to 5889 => 1.02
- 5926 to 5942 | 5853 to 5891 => 1.02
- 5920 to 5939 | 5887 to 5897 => 1.15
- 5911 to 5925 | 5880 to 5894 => 1.07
